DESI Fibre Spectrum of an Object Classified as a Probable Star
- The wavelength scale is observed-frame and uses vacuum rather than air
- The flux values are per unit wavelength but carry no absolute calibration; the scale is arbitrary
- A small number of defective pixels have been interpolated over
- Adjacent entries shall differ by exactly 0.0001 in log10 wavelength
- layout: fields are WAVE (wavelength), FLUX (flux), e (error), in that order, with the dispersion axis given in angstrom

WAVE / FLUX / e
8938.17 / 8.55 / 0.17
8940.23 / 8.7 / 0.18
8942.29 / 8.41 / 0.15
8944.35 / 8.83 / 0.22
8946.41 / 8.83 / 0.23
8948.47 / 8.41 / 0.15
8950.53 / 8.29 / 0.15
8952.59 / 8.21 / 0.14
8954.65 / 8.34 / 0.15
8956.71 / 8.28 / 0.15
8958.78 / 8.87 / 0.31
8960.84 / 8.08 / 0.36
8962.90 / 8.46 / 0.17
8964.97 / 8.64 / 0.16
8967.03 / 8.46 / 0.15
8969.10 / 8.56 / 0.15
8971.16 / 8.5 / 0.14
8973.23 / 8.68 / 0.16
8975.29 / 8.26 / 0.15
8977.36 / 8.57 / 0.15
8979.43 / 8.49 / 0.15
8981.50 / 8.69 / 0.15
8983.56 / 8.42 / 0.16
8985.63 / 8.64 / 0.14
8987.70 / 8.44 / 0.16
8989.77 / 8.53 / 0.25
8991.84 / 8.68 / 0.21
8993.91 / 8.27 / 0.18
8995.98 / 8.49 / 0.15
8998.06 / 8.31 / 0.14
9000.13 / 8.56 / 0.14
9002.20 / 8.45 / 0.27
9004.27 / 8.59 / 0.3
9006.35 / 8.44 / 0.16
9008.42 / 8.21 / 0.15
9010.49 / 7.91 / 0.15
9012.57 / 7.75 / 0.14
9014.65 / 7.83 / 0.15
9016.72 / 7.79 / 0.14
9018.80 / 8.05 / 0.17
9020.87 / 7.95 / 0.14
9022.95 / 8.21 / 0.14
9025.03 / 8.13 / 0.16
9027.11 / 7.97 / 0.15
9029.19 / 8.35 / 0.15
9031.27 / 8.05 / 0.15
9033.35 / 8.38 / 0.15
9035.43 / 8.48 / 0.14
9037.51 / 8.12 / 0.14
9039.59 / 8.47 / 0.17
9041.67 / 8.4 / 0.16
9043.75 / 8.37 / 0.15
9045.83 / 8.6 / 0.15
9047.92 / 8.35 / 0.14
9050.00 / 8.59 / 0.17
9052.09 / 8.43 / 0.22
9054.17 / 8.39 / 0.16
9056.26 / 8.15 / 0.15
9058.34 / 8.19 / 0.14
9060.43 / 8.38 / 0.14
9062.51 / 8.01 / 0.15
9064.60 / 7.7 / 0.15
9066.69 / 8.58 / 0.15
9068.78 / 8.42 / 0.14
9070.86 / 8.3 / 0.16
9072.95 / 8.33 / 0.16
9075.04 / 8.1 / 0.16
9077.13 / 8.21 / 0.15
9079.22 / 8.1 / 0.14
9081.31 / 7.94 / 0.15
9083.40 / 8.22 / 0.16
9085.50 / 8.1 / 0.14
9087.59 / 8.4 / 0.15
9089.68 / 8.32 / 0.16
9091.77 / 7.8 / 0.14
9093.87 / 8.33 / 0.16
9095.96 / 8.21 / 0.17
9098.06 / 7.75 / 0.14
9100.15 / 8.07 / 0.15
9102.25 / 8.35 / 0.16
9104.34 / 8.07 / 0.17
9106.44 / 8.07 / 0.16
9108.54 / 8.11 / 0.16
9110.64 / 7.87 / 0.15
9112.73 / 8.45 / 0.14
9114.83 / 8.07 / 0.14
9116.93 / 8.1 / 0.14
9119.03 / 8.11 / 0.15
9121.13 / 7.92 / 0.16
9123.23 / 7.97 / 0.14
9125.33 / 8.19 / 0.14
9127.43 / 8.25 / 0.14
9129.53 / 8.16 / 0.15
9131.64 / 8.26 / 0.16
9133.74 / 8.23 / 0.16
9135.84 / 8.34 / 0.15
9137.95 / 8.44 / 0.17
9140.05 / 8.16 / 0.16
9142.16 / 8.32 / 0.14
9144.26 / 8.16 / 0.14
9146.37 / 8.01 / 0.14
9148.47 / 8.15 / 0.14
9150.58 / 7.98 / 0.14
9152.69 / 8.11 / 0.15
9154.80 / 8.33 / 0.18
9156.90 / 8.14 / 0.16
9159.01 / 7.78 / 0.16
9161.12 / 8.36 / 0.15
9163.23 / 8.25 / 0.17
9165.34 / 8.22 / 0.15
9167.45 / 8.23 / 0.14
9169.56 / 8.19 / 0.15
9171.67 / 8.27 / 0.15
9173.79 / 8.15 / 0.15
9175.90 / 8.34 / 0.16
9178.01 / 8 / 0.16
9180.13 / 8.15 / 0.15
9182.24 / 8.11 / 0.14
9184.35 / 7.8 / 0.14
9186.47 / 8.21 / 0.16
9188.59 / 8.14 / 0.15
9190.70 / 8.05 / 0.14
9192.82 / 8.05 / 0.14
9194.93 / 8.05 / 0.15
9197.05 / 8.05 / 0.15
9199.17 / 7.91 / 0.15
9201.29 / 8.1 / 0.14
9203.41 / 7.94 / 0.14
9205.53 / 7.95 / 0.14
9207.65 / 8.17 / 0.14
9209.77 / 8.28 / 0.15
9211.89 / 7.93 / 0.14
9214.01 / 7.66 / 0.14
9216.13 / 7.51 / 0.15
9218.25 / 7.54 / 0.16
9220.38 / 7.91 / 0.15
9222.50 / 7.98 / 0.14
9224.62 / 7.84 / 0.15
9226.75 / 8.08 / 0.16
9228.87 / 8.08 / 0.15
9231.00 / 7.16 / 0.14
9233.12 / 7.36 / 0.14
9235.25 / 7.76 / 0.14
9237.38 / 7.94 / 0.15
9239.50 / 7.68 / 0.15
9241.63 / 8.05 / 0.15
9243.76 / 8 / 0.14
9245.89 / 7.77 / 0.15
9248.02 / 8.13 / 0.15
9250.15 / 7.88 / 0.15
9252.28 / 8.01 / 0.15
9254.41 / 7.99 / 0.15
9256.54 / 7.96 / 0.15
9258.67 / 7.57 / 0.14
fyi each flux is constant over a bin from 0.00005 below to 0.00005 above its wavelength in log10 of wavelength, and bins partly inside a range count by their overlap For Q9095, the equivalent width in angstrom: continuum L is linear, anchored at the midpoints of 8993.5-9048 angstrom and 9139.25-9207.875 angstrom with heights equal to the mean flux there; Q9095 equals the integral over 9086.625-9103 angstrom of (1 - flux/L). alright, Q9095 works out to 0.1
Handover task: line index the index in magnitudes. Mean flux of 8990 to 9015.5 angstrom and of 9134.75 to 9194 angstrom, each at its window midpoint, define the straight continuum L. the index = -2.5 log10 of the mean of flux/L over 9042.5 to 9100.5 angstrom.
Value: 0.001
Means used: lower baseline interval 8.3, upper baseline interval 8.16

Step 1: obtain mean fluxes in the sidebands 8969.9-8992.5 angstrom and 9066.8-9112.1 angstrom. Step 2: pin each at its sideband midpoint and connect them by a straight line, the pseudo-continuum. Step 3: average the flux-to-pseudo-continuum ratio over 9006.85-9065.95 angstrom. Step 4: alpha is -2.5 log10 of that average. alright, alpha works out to 0.02 mag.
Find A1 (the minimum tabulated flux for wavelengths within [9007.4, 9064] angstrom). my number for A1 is 7.75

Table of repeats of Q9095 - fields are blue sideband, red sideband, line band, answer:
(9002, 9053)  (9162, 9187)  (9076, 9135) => 0.45 angstrom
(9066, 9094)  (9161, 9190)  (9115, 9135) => 0.15 angstrom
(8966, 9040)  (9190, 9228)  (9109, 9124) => 0.08 angstrom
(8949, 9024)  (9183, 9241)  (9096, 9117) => 0.04 angstrom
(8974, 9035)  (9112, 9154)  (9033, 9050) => -0.31 angstrom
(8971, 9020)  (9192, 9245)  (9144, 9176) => -0.64 angstrom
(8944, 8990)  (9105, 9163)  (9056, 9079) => 0.20 angstrom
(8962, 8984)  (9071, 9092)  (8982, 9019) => 0.56 angstrom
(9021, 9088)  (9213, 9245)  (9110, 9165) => -0.93 angstrom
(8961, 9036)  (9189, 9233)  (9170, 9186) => -0.30 angstrom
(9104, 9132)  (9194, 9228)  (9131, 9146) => -0.35 angstrom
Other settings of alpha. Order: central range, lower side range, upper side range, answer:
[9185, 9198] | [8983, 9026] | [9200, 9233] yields -0.02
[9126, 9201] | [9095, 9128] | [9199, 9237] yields -0.02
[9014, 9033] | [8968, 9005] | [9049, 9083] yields 0.04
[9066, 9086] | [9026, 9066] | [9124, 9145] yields 0.01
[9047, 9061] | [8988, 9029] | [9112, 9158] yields -0.02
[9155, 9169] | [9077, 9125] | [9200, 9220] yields -0.03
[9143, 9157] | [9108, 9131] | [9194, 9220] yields -0.01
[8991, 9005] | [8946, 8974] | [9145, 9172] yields -0.01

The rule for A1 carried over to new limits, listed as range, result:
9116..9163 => 7.78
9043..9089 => 7.7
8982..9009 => 8.21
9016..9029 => 7.79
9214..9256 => 7.16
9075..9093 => 7.8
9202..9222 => 7.51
